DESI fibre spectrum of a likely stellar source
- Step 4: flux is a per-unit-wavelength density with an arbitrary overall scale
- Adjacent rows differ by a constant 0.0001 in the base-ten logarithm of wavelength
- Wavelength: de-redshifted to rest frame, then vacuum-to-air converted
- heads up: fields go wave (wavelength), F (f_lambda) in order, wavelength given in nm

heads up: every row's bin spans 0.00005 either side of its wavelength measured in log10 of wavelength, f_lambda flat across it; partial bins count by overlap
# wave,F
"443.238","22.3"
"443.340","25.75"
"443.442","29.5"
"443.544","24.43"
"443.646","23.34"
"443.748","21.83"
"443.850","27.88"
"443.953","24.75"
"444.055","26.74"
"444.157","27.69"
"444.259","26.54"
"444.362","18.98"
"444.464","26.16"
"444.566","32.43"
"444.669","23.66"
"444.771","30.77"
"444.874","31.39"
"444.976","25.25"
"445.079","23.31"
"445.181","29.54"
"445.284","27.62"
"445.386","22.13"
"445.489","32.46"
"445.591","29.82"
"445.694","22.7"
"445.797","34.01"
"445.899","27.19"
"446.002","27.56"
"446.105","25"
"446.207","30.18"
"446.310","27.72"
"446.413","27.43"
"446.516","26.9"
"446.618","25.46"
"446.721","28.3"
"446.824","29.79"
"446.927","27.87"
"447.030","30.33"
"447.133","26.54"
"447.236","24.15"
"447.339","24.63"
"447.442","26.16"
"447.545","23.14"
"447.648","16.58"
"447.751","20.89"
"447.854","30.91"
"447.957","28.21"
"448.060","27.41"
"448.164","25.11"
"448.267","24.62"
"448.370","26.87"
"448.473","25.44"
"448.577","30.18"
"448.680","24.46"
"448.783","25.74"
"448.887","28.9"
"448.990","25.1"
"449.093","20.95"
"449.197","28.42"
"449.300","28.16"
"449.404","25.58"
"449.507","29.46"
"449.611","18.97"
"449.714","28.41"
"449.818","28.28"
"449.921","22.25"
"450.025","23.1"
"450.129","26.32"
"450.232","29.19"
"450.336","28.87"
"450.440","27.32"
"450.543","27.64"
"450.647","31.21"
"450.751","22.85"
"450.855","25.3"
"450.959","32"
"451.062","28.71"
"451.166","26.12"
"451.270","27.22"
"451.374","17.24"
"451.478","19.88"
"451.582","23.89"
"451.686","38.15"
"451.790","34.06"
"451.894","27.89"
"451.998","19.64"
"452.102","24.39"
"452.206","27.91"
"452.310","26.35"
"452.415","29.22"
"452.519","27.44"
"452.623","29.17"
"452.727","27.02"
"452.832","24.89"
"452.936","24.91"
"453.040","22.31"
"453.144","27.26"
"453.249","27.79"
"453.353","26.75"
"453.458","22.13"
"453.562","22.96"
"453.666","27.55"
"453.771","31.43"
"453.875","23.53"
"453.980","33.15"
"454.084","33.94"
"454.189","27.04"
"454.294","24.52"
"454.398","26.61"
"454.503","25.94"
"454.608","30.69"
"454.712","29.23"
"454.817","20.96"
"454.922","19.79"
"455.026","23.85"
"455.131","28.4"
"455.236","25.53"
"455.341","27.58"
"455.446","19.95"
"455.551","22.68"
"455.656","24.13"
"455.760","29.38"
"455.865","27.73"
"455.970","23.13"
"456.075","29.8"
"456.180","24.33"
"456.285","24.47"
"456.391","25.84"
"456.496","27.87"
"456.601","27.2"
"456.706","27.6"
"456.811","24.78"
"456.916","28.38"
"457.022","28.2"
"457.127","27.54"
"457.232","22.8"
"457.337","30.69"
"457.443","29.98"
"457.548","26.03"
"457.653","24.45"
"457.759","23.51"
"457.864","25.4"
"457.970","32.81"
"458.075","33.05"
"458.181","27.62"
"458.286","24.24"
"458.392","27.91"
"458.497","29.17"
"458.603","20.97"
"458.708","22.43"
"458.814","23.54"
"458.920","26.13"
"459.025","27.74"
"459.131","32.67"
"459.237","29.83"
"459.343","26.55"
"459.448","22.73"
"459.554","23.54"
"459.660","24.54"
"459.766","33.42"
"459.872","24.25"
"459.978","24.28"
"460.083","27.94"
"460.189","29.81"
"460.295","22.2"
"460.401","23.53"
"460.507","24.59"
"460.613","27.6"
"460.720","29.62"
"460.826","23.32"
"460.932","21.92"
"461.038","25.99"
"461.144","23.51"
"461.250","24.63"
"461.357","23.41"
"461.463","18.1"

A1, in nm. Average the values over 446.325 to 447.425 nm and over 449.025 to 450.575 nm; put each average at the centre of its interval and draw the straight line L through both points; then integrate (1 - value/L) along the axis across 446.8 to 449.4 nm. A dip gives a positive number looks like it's 0.07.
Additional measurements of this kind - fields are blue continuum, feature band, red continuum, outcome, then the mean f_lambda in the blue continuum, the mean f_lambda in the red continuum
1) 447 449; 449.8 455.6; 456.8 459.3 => -0.010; 25.7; 27.1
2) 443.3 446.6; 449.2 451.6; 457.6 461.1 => 0.052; 26.9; 26.3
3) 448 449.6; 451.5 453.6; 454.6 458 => -0.037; 26.2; 26.1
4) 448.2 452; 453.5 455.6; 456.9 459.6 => 0.035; 26.5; 26.8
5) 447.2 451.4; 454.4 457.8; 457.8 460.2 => 0.077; 26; 26.9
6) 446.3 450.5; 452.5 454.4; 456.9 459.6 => -0.025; 26.2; 26.8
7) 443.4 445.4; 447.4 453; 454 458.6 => 0.037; 26.3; 26.6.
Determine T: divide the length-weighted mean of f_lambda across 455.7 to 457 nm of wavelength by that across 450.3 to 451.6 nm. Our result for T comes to 1.0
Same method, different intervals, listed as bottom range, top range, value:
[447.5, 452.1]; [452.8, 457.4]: 1.01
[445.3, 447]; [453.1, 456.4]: 0.94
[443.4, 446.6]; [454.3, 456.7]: 0.95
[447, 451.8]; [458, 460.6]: 1.01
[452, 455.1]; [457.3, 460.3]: 1.02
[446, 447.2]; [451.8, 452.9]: 0.96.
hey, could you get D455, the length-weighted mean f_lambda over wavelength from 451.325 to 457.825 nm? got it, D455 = 26.3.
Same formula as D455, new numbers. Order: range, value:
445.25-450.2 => 26.4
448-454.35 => 26.6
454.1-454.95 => 26.1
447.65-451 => 26.3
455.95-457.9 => 26.5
